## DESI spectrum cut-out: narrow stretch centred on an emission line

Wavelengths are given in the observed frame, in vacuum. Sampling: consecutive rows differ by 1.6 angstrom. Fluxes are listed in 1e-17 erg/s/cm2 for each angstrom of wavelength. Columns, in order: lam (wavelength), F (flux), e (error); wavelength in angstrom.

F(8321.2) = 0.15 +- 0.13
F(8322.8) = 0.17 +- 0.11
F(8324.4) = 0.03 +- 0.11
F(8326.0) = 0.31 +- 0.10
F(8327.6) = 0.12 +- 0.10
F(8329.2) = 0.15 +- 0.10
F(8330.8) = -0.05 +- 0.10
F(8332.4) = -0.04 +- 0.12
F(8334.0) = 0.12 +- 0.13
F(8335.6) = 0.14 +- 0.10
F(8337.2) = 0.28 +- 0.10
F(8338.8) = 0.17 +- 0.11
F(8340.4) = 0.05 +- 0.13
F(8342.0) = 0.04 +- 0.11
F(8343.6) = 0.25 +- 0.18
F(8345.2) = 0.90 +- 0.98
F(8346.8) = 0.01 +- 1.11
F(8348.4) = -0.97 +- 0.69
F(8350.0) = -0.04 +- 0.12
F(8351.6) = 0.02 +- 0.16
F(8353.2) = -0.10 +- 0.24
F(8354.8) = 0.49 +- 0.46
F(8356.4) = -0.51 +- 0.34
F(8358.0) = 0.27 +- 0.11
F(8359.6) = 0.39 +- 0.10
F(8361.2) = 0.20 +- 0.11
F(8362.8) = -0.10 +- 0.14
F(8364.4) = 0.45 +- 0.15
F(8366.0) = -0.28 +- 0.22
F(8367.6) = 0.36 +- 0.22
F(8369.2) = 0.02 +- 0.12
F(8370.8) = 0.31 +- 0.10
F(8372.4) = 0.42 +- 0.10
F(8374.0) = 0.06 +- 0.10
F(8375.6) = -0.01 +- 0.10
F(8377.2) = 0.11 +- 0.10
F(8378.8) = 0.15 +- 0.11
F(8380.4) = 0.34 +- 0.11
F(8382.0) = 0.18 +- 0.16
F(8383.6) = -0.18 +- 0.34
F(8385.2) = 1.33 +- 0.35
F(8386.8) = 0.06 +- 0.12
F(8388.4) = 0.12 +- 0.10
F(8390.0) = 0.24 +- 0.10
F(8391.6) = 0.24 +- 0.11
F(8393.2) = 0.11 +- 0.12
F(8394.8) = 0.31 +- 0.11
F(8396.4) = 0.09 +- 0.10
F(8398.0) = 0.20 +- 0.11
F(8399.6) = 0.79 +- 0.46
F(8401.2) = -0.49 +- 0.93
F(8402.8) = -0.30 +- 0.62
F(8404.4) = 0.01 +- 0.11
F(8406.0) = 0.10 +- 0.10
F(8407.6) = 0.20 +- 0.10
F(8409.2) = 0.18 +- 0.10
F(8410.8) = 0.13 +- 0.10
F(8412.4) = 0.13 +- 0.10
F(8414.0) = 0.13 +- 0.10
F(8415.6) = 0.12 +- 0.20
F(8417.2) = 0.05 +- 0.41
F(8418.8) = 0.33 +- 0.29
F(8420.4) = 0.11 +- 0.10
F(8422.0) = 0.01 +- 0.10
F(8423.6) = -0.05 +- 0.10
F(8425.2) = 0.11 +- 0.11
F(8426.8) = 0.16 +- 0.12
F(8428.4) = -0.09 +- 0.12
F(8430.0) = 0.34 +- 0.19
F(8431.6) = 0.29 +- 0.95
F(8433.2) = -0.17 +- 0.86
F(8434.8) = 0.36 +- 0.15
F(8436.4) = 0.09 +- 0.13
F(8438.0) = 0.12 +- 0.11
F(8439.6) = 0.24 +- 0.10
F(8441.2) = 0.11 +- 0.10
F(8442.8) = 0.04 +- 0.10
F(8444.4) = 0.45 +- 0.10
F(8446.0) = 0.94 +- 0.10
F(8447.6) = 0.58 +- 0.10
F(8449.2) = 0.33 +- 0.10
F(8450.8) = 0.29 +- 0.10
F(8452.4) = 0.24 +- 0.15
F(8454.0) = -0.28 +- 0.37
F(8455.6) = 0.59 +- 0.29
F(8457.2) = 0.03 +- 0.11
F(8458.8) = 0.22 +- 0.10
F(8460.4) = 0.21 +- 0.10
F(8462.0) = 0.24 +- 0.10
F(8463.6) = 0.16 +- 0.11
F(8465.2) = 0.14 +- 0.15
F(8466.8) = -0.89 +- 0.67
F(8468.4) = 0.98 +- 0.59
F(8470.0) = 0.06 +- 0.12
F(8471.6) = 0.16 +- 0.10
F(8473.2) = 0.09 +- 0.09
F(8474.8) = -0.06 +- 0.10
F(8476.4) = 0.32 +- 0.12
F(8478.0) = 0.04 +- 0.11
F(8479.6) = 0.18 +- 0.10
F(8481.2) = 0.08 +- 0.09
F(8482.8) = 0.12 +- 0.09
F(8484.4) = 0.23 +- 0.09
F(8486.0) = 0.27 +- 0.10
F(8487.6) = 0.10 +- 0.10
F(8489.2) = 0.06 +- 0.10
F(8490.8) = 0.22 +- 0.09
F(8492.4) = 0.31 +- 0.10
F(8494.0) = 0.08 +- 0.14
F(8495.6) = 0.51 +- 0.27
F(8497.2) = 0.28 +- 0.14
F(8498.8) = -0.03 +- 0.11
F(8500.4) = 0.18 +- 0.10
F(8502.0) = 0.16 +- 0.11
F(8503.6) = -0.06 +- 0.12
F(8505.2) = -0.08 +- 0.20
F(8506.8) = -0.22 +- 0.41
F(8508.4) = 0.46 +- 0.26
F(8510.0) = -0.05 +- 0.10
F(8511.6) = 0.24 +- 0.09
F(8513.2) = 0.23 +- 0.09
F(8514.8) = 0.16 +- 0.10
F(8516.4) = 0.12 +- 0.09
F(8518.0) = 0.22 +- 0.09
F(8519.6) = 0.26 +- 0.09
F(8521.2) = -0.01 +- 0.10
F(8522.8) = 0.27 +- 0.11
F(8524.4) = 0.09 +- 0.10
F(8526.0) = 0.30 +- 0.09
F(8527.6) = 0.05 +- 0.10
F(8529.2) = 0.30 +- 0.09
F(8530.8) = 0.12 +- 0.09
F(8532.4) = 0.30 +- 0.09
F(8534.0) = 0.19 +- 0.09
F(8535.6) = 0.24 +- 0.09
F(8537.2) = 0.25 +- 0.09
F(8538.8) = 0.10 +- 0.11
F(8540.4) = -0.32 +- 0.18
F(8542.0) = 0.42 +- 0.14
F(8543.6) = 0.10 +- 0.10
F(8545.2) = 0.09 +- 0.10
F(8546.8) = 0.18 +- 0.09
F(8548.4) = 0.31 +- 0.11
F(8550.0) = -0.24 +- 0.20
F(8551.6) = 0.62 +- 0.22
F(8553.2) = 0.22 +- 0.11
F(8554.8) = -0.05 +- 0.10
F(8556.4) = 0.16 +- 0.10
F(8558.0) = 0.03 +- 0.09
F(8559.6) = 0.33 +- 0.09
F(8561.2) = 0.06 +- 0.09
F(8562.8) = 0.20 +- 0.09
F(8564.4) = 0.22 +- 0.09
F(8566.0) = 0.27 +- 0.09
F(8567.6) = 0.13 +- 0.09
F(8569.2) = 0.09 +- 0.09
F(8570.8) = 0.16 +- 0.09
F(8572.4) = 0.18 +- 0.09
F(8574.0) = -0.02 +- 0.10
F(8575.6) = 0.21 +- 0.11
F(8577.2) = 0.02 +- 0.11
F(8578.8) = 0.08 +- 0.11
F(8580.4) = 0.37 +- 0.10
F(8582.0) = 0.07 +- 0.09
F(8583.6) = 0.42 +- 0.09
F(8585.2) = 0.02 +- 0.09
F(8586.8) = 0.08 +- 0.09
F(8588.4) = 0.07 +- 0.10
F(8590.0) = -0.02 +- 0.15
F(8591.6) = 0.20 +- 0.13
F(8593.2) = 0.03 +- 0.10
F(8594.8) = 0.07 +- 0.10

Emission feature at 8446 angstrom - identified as H-gamma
